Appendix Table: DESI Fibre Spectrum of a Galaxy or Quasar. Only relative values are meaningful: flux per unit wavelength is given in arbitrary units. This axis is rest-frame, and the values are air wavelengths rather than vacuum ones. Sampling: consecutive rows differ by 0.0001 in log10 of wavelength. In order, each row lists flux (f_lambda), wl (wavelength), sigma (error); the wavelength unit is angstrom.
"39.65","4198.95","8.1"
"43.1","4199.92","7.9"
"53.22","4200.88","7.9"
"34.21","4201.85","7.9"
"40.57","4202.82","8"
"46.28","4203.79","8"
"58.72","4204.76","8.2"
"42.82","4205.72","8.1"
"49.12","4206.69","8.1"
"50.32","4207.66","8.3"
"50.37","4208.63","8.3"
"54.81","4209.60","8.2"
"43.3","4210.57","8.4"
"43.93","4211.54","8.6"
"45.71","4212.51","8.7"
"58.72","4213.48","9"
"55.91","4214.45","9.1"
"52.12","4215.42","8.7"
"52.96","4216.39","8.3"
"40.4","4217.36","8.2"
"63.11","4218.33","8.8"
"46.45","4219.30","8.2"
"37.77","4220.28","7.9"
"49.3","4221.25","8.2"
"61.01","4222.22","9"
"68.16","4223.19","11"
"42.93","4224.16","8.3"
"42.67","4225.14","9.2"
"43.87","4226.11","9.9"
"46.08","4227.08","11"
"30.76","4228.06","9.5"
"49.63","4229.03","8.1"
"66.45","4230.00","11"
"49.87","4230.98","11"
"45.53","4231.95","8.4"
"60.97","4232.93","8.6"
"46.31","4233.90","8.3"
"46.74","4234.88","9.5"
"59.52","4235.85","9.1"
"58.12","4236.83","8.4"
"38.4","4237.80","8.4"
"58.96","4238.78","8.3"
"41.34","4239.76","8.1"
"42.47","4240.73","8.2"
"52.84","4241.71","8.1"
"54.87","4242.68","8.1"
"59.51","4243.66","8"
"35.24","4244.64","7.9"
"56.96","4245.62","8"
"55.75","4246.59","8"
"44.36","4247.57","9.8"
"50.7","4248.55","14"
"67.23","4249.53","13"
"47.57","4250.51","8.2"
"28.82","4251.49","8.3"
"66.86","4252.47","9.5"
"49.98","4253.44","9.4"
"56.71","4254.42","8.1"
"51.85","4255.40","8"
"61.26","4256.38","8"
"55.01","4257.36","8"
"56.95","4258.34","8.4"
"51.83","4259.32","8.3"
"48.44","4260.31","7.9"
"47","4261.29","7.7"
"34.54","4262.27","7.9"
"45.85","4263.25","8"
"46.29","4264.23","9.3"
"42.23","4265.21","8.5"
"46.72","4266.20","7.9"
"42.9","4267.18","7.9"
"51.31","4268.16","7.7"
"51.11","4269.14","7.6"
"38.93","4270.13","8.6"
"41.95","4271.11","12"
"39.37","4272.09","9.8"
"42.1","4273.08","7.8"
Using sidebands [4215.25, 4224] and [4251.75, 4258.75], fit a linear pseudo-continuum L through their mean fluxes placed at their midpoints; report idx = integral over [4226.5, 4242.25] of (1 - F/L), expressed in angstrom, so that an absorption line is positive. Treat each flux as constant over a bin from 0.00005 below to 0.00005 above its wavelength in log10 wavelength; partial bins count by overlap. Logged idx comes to 1.21 angstrom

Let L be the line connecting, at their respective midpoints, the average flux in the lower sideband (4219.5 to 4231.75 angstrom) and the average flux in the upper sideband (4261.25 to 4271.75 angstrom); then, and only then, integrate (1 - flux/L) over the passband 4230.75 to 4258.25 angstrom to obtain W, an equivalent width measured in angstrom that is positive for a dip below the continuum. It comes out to -2.91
